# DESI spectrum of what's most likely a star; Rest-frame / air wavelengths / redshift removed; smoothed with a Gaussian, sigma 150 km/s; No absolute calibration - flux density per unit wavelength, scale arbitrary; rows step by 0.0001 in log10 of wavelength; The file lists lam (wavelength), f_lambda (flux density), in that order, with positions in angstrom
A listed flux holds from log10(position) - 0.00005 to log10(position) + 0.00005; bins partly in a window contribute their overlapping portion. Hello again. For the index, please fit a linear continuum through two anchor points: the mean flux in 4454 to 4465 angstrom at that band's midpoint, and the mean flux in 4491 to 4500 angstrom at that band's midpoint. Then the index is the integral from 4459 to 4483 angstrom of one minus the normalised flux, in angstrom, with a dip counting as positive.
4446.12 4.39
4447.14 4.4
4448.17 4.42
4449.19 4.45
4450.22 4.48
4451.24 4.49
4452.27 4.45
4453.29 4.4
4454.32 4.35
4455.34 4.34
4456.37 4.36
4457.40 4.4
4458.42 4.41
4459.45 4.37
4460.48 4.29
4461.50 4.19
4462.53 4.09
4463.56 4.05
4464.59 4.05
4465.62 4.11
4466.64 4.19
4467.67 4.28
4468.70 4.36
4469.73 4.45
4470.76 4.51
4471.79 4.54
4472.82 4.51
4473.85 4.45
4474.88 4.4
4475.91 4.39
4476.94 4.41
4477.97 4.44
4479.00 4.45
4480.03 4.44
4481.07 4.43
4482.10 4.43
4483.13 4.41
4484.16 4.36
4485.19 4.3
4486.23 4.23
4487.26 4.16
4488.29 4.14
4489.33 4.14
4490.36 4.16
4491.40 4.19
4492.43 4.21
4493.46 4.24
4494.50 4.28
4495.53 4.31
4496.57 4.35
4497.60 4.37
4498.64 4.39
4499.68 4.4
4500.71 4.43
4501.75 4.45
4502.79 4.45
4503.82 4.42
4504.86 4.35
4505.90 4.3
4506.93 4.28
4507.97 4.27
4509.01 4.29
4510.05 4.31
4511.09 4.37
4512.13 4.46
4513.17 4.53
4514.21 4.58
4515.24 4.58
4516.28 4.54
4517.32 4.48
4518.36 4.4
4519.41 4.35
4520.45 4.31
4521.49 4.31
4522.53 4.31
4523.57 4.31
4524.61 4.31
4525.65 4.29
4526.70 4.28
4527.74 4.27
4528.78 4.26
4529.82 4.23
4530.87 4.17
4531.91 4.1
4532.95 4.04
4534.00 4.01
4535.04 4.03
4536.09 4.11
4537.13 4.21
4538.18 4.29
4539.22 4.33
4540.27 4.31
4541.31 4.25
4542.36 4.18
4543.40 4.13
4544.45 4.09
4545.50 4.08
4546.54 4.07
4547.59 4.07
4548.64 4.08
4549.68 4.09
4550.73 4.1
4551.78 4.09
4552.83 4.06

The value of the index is -0.4 angstrom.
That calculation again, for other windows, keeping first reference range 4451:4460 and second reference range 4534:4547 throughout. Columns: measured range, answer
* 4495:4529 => -1.05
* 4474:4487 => -0.19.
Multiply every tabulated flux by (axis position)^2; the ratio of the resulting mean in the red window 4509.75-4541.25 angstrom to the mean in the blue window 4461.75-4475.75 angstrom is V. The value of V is 1.02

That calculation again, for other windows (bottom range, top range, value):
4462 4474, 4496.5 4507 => 1.04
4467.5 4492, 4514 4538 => 1.00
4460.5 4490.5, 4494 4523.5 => 1.03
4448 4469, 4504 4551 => 1.02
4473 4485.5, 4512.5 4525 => 1.02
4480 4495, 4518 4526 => 1.03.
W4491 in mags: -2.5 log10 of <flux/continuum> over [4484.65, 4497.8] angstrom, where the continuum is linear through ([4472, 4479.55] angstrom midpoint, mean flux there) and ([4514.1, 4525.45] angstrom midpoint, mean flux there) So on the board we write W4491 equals 0.05 mag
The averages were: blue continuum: 4.44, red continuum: 4.4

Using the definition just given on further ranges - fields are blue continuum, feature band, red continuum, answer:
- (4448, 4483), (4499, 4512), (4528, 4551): -0.029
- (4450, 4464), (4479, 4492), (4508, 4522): 0.022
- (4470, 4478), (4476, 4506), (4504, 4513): 0.016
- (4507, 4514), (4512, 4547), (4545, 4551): -0.011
